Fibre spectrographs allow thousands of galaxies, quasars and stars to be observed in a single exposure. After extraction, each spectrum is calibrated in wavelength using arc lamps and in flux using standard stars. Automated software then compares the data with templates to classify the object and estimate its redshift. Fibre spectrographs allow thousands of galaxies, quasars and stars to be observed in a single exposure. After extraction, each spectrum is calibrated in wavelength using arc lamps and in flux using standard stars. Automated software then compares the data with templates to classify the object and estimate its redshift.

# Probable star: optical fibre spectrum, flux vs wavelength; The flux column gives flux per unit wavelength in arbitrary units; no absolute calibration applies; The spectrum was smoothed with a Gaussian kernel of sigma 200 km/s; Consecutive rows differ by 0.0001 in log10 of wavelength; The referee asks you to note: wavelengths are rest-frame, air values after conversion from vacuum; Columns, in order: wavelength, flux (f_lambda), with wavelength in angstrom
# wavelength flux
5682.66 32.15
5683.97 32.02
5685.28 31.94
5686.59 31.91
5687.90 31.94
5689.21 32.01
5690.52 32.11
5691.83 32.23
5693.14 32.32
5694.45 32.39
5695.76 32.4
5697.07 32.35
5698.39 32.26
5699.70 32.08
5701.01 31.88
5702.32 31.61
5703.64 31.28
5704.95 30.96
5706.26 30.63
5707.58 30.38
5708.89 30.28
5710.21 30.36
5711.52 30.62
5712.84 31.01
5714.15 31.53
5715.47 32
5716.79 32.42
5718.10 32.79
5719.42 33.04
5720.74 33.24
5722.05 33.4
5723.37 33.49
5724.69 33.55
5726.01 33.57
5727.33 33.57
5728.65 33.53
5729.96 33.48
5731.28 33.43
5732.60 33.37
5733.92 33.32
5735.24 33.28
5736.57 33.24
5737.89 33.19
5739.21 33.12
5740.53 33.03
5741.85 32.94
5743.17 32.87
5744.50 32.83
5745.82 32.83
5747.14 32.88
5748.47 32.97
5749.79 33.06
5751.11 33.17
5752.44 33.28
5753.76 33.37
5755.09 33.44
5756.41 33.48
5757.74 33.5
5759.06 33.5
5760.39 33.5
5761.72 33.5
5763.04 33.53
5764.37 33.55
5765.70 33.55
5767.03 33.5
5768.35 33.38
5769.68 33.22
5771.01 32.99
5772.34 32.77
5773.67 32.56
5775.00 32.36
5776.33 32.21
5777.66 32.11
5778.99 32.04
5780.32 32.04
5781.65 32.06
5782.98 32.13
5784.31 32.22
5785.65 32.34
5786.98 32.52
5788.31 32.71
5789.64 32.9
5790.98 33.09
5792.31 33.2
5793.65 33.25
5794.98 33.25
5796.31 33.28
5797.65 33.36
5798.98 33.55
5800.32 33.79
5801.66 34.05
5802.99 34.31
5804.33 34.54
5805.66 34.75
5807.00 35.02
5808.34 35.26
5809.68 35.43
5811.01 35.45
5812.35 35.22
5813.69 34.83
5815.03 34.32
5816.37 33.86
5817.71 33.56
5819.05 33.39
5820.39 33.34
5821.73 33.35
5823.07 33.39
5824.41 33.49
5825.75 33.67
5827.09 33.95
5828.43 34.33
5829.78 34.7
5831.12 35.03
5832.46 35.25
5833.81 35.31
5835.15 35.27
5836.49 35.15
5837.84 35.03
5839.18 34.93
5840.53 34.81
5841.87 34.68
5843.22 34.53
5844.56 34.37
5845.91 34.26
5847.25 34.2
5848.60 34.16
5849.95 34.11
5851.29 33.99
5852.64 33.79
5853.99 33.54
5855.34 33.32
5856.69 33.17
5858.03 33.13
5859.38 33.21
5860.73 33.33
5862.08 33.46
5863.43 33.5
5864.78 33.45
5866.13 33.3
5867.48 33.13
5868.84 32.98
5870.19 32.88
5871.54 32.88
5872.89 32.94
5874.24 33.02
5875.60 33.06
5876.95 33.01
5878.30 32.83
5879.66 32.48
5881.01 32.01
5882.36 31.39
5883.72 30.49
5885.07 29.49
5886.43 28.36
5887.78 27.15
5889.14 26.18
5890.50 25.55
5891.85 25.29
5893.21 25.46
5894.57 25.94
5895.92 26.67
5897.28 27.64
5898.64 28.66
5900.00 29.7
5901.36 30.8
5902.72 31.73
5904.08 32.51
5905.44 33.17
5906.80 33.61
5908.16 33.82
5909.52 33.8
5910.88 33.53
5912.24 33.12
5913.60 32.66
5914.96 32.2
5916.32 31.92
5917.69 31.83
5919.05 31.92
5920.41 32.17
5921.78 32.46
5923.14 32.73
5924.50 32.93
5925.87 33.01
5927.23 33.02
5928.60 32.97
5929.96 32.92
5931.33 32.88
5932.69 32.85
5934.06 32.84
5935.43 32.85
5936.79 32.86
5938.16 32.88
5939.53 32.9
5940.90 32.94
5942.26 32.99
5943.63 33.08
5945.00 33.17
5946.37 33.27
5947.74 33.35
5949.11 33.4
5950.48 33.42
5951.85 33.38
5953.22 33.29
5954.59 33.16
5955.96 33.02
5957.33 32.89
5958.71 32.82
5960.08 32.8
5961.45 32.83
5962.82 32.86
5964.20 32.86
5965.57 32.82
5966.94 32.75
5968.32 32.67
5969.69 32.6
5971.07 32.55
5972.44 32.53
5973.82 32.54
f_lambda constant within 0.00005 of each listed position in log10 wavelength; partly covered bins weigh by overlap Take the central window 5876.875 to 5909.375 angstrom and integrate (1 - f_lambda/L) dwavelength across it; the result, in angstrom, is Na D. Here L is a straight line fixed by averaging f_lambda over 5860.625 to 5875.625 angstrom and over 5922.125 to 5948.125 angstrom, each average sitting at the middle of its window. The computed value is 3.3 angstrom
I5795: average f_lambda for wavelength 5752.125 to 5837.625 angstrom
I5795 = 33.6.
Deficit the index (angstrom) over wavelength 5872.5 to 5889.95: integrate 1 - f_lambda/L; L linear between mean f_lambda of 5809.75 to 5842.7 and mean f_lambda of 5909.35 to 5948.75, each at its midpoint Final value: 1.4 angstrom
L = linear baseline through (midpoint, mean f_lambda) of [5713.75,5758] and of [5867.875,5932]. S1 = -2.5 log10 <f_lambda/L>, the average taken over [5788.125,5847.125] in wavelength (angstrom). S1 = -0.07 mag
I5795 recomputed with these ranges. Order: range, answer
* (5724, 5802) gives 33.1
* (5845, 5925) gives 31.8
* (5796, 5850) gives 34.4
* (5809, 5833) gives 34.3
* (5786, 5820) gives 33.9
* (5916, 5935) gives 32.6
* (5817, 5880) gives 33.8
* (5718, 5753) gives 33.2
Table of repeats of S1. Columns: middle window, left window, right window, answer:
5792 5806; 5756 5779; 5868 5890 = -0.04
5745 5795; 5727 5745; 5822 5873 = 0.02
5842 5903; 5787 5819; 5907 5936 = 0.06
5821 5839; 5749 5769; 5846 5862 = -0.03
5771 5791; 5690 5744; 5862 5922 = -0.01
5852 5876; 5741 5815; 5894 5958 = -0.02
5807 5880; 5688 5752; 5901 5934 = -0.04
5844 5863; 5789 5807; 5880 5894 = -0.12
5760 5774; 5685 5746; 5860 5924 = -0.04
